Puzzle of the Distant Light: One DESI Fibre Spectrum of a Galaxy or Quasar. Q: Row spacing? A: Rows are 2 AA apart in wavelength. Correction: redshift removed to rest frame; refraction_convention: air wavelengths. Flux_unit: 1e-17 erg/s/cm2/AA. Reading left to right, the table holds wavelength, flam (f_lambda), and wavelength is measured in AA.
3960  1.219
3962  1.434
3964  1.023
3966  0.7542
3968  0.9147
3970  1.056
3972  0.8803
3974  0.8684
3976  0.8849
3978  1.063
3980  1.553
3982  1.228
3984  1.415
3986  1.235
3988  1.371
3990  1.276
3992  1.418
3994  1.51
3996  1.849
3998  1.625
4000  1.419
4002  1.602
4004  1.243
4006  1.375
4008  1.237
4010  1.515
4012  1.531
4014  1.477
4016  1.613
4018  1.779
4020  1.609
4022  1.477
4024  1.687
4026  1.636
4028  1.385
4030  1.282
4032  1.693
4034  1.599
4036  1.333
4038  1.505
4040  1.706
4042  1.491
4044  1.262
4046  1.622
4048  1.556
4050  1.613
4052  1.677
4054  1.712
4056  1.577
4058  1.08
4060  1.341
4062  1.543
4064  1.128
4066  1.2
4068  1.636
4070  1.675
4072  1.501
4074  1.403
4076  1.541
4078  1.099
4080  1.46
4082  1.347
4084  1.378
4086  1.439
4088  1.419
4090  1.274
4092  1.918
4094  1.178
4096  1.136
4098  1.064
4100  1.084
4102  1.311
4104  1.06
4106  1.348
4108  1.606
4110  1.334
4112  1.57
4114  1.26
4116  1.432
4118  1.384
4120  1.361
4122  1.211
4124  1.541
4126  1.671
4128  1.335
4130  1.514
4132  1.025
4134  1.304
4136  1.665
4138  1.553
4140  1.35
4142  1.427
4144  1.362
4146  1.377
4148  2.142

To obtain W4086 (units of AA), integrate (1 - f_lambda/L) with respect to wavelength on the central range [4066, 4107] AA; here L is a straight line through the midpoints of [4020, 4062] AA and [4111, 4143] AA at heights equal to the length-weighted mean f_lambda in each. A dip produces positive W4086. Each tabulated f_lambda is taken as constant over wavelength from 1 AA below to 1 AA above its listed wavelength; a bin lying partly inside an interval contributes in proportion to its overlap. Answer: 2.9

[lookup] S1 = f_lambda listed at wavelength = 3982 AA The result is 1.228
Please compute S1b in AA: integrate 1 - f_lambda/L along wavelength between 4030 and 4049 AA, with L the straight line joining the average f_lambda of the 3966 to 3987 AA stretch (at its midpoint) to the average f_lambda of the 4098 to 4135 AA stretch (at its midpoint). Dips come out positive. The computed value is -4.9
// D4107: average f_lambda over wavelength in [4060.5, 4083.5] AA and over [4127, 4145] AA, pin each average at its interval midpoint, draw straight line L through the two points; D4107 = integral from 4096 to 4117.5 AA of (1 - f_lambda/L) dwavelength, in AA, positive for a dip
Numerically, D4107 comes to 1.5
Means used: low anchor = 1.41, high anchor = 1.39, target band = 1.3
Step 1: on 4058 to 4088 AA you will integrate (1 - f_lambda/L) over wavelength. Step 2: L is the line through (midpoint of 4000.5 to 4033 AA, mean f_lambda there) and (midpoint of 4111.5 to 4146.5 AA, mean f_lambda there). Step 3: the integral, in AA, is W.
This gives 1.2 AA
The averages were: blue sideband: 1.51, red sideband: 1.41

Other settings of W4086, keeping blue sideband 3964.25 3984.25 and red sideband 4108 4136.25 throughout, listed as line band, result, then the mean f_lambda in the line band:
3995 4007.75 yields -4.5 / 1.5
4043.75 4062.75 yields -4.2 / 1.51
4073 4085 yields -0.7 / 1.37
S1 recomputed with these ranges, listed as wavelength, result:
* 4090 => 1.274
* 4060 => 1.341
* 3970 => 1.056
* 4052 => 1.677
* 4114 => 1.26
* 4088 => 1.419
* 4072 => 1.501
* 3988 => 1.371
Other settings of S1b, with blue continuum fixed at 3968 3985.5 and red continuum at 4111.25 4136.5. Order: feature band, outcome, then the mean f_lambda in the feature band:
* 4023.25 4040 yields -4.2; 1.52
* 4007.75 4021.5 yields -4.3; 1.55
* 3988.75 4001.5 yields -4.1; 1.52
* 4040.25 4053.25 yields -3.1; 1.55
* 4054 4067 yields -0.7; 1.34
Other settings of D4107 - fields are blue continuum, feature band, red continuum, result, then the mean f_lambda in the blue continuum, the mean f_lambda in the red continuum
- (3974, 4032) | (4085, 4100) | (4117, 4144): 0.9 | 1.43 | 1.41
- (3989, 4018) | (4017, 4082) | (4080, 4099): -3.4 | 1.49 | 1.36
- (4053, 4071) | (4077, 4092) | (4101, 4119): 0.2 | 1.43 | 1.37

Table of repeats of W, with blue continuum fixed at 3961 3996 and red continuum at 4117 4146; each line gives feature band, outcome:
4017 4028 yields -3.2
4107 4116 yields -0.4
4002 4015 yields -1.9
